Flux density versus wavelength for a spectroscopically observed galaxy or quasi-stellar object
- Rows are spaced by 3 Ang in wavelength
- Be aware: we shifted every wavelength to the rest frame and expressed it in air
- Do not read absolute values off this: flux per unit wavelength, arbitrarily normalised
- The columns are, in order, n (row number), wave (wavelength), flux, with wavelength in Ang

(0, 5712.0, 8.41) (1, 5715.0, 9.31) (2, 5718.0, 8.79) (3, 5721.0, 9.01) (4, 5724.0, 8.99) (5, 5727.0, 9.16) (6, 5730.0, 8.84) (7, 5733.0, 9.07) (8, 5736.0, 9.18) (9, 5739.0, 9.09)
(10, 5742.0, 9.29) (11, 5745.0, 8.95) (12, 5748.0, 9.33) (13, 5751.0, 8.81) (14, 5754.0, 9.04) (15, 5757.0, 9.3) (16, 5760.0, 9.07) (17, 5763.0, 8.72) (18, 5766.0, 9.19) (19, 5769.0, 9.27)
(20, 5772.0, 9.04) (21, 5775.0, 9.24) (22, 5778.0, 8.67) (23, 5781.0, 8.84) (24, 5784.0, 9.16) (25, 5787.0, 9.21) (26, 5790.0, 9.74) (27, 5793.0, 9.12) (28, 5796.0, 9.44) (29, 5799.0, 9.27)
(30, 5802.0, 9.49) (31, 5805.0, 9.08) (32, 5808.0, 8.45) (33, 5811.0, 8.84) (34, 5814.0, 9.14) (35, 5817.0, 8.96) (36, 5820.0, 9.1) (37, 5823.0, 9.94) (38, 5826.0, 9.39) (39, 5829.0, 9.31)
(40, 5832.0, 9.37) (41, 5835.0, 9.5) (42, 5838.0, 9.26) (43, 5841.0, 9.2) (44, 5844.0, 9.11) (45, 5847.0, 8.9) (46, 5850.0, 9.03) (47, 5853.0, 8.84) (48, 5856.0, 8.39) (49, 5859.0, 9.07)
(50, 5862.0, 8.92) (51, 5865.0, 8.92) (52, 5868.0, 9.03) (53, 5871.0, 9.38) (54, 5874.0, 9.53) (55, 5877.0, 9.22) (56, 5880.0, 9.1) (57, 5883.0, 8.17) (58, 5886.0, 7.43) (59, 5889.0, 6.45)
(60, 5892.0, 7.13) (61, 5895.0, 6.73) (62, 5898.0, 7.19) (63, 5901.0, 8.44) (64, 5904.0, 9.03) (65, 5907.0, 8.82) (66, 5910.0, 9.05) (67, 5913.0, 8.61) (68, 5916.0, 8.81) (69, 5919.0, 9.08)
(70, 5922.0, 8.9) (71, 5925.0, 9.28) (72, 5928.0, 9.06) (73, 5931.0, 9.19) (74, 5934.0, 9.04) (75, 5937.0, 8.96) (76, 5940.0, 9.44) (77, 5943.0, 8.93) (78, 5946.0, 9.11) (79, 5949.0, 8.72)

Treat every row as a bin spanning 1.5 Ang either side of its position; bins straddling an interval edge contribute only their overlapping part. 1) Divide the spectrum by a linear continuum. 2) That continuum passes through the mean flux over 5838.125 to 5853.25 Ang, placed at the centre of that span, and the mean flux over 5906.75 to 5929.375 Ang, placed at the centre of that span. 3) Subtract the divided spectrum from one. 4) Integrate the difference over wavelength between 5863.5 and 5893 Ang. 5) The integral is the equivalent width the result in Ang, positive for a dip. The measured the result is 1.8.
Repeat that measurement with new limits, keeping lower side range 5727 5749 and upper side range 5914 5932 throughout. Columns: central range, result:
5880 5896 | 2.96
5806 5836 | -0.39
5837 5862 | 0.27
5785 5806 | -0.59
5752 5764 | 0.08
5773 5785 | 0.16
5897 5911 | 0.79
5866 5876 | -0.26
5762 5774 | 0.02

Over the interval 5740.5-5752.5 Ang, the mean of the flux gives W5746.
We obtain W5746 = 9.1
